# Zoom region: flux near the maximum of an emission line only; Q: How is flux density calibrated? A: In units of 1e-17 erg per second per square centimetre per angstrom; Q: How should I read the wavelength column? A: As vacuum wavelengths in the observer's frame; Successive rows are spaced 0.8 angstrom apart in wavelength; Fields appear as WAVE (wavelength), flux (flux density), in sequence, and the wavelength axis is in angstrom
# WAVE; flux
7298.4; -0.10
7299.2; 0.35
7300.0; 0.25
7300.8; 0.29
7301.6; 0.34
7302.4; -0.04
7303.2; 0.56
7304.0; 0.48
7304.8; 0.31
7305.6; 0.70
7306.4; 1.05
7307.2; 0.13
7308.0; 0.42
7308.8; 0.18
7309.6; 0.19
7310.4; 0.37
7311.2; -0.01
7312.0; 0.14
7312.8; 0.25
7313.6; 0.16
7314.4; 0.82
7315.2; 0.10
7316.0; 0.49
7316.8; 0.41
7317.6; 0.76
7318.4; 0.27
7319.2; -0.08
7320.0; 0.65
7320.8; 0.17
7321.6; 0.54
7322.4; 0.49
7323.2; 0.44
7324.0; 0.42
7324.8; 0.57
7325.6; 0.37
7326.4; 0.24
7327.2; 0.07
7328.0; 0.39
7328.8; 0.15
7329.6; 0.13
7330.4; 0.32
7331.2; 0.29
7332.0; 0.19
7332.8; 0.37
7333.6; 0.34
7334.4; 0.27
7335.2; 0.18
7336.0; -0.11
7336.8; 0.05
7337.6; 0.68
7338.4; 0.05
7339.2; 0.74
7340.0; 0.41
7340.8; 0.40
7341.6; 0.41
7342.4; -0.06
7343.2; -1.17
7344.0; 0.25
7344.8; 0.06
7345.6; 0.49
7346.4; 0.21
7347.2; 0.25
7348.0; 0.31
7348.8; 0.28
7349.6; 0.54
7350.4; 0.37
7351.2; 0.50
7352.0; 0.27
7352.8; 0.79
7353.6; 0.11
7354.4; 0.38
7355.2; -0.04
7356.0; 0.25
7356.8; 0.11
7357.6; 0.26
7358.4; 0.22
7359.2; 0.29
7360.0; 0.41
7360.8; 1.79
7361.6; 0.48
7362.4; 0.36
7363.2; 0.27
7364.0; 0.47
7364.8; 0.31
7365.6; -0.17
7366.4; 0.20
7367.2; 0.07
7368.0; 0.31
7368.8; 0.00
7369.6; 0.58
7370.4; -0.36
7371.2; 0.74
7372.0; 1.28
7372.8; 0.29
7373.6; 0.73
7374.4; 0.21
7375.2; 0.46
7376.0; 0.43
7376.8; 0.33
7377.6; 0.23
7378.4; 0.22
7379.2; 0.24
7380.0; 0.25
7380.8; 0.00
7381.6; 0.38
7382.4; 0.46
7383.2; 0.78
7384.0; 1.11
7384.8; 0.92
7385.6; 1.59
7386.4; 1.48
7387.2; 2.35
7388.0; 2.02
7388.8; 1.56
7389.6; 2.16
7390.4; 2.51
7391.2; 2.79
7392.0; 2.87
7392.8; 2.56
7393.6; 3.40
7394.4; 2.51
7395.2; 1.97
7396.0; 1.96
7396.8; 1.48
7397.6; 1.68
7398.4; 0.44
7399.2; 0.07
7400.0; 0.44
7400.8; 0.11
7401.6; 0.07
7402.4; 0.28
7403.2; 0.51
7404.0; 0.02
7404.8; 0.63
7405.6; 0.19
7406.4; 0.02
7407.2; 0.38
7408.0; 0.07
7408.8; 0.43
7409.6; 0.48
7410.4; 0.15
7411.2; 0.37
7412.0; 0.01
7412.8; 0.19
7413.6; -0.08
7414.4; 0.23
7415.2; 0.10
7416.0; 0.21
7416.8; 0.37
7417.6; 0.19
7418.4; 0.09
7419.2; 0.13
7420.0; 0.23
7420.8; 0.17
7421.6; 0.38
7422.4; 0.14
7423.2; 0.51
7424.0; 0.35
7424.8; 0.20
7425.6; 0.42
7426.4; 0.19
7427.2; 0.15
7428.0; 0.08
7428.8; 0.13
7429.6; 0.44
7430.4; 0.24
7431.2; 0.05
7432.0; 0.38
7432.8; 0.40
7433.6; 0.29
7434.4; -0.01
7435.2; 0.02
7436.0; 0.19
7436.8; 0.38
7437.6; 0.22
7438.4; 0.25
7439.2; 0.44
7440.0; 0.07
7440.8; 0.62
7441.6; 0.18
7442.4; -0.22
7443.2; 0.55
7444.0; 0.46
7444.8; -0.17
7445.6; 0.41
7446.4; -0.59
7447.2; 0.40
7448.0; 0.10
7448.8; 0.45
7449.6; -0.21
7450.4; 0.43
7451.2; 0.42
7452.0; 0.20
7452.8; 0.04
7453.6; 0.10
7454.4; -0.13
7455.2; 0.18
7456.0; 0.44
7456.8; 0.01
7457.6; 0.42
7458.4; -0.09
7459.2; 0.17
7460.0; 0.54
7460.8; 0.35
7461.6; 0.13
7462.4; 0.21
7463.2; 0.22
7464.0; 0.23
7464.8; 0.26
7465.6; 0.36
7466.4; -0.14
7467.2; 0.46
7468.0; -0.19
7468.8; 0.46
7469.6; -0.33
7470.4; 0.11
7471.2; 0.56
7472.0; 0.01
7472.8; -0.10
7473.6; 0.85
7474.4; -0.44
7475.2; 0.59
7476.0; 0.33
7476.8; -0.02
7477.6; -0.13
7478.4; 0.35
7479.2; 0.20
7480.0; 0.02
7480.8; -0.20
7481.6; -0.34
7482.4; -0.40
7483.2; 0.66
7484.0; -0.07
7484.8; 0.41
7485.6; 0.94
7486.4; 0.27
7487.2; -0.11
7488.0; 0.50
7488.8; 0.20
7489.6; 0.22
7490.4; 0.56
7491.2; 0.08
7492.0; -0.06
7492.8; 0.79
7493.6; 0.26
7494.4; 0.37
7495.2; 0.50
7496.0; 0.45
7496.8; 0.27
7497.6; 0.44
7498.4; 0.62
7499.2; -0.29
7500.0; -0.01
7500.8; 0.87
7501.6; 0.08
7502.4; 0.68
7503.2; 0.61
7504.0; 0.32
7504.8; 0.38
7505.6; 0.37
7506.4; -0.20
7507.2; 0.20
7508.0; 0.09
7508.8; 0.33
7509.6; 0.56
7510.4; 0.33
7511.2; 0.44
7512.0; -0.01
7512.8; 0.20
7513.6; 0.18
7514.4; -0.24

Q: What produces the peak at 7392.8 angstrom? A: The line [O II]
